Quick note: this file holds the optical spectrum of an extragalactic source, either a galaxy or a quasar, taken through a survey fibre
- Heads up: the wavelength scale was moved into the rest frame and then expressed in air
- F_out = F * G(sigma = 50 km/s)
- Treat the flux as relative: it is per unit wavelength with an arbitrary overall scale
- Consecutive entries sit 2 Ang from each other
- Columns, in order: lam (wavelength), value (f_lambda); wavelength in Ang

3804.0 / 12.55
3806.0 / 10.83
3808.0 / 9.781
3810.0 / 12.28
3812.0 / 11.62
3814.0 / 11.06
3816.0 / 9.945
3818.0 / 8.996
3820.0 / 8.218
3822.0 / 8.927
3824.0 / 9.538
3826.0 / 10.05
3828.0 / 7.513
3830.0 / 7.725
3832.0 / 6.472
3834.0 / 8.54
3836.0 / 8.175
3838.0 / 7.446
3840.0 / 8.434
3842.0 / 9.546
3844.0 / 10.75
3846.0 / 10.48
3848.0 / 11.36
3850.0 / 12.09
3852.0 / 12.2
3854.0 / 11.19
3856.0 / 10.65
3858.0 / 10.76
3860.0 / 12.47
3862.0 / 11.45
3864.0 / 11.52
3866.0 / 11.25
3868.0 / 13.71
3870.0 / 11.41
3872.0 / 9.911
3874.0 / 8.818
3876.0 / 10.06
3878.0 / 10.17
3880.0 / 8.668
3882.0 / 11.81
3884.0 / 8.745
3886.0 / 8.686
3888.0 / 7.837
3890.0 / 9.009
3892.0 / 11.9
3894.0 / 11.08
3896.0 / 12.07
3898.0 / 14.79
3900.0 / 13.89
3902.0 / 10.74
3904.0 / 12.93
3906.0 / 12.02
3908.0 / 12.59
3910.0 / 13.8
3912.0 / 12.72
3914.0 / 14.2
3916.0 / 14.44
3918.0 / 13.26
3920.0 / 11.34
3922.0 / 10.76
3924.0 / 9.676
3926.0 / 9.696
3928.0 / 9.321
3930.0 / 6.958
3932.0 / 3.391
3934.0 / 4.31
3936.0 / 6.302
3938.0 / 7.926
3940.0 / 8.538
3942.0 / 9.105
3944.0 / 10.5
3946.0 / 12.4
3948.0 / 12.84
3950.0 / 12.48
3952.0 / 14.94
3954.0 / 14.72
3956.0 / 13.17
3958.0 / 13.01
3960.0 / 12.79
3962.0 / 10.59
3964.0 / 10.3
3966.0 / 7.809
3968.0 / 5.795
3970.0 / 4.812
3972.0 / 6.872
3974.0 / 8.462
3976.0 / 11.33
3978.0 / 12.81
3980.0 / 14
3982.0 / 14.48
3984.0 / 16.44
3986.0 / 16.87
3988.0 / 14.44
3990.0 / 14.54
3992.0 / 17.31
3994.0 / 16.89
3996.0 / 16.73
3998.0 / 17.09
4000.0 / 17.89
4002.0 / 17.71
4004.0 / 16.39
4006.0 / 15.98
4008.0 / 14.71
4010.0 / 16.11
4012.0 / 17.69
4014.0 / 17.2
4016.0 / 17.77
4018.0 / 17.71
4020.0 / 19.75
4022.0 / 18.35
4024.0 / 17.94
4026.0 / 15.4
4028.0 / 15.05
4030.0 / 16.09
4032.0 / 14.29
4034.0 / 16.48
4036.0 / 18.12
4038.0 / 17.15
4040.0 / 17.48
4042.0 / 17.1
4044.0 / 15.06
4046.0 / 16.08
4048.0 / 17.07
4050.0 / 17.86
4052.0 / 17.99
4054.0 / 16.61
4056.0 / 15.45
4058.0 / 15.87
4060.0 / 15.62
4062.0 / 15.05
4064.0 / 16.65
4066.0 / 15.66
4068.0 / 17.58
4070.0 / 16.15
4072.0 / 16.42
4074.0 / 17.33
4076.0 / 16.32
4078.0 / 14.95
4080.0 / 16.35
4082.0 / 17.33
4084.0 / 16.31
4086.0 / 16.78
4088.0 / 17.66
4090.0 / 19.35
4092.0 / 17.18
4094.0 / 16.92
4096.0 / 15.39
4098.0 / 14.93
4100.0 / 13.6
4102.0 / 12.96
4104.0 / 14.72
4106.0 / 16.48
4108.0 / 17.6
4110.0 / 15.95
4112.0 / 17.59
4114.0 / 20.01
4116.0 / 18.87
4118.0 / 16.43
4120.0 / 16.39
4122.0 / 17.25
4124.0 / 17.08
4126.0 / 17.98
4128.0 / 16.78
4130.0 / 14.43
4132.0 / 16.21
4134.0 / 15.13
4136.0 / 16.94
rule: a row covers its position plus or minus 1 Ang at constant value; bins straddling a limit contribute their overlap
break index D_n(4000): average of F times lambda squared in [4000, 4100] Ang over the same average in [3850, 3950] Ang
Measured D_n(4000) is 1.67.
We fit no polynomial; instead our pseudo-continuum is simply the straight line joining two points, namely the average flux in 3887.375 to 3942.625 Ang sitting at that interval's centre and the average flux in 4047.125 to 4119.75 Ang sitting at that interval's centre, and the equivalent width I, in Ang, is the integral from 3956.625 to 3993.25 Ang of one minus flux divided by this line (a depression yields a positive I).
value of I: 2.5 Ang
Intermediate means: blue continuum 10.5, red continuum 16.5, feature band 11.9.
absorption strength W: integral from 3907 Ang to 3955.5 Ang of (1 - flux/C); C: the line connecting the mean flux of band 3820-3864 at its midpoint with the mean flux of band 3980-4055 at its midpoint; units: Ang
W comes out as 9.3 Ang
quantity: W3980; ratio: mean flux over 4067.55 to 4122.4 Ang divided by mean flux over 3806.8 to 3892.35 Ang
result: 1.66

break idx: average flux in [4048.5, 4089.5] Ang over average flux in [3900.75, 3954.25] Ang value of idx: 1.54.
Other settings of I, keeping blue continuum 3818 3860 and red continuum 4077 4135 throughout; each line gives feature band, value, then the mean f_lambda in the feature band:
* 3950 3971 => 3.0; 10.9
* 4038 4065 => -2.5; 16.5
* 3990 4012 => -4.6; 16.6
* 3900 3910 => -1.0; 12.4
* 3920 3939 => 6.5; 7.79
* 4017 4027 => -2.5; 17.8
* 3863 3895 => 0.9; 10.3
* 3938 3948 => 1.7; 10.2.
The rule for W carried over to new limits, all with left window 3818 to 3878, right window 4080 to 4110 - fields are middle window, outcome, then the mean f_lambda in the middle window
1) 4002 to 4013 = -1.8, 16.3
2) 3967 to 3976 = 4.2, 7.02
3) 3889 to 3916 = -2.7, 12.5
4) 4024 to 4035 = -0.8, 15.7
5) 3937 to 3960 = 1.3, 11.8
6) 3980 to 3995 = -2.4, 15.7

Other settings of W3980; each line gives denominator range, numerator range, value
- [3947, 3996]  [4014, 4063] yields 1.34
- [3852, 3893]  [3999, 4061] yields 1.59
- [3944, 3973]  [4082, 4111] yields 1.49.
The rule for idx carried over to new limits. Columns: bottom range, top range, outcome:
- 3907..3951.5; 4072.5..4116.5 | 1.60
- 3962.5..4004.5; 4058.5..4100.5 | 1.24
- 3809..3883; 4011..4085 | 1.65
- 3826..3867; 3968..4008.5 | 1.41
